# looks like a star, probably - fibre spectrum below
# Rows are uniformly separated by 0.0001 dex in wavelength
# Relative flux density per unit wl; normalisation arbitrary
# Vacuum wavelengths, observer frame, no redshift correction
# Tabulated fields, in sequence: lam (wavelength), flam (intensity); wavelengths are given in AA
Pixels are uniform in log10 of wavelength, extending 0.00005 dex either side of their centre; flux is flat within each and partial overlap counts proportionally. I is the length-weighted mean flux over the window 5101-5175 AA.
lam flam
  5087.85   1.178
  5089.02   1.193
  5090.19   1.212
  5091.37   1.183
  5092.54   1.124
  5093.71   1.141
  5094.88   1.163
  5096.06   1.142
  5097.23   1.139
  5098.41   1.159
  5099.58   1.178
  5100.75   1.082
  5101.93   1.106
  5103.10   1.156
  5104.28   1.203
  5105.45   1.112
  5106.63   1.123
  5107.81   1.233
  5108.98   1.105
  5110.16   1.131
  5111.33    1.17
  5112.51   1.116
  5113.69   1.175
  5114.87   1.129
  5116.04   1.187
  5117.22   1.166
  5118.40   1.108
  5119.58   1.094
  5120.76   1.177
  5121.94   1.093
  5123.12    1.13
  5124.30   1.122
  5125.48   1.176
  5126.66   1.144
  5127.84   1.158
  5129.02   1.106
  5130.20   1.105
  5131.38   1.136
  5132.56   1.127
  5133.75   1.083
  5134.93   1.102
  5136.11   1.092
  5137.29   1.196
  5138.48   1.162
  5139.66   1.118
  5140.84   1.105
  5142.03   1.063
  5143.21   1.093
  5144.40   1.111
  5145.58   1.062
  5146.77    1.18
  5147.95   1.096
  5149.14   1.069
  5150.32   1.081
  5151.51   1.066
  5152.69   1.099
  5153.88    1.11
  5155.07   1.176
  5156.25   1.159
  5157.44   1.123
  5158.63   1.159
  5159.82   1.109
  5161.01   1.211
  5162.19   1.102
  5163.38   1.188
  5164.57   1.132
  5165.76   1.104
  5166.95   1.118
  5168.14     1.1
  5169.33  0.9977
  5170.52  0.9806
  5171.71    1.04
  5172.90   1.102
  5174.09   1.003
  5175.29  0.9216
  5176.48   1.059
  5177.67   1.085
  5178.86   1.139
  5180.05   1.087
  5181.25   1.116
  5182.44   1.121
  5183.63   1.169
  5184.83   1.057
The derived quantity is 1.12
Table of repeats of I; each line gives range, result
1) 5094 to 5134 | 1.14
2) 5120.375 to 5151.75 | 1.12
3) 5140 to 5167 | 1.12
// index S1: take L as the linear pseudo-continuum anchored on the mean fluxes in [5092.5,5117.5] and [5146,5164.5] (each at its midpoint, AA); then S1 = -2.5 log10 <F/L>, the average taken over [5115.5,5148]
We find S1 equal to 0.01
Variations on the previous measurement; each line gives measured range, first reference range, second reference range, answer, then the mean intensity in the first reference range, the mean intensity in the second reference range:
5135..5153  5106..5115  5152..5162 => 0.04 mag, 1.15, 1.14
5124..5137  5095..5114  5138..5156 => 0.00 mag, 1.15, 1.11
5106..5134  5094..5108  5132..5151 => -0.01 mag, 1.15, 1.11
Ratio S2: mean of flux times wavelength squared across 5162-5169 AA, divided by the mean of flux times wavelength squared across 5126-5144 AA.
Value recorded 1.0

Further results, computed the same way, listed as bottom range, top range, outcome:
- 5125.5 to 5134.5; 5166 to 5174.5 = 0.95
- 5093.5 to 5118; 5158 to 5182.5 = 0.97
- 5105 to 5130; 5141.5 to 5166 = 1.00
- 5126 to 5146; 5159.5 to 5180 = 0.98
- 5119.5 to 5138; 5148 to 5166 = 1.01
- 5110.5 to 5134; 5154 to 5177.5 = 0.98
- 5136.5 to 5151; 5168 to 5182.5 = 0.96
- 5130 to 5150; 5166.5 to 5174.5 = 0.95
